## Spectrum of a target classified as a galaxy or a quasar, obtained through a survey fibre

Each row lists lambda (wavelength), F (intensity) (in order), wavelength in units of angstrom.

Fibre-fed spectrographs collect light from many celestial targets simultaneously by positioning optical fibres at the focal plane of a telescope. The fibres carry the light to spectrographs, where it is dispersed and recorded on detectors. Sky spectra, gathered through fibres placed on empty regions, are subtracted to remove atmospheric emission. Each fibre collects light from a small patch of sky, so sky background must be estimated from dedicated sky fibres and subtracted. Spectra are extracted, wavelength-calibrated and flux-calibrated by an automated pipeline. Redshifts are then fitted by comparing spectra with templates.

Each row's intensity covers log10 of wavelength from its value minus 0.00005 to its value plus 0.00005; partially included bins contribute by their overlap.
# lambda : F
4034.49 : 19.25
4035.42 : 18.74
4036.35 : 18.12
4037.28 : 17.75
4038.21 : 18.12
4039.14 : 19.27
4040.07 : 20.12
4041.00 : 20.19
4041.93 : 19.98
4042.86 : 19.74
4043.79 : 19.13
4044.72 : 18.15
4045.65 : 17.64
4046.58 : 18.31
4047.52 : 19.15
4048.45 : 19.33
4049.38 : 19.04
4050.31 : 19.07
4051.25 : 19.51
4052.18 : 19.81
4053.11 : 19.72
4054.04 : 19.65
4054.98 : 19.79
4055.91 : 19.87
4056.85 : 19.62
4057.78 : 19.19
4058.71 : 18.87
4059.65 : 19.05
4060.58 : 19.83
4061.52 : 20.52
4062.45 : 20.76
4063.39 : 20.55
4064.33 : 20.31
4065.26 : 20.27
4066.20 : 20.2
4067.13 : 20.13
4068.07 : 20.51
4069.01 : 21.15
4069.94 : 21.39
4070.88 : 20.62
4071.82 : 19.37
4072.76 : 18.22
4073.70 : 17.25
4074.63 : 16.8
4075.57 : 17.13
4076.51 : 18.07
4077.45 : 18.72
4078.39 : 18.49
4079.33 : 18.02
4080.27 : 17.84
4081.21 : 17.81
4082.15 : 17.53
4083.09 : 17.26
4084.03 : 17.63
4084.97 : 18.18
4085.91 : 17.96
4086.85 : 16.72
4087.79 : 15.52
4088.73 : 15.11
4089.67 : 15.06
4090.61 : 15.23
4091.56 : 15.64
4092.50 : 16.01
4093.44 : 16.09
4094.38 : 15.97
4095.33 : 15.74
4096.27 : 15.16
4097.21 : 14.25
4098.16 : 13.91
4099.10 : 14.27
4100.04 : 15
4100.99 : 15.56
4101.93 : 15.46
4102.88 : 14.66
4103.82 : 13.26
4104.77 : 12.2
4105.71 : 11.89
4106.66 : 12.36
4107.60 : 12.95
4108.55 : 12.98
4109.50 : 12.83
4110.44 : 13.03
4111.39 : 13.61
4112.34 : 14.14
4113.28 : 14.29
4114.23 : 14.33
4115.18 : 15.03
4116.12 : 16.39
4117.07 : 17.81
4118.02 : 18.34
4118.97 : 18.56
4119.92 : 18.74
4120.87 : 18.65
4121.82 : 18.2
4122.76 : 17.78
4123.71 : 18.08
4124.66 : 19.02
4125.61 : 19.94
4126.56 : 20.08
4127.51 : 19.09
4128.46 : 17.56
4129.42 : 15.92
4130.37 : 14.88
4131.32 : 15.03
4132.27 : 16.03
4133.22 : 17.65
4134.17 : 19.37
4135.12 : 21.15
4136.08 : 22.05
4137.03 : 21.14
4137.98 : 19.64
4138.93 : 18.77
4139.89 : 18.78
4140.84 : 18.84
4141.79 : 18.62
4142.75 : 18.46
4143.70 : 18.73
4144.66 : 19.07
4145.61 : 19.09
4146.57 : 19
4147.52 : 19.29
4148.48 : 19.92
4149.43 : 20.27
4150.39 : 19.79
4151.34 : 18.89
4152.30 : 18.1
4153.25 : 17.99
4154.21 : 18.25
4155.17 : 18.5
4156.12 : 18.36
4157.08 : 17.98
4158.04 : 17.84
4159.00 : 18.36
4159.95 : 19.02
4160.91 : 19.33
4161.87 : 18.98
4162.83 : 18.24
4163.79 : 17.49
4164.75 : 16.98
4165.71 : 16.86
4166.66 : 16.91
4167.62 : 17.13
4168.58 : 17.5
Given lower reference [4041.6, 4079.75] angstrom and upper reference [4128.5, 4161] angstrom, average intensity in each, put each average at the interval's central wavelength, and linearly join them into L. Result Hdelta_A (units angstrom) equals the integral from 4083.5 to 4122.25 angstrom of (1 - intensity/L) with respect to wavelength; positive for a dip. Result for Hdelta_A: 7.4 angstrom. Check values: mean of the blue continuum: 19.3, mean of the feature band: 15.3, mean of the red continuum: 18.6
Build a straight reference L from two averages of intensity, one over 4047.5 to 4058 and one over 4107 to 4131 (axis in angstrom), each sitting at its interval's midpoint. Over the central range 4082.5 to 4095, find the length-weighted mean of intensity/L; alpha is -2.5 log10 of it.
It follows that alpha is 0.10 mag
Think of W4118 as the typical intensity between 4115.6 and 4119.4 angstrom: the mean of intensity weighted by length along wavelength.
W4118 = 17.7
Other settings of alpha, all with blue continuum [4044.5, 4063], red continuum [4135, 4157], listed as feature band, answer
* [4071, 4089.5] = 0.102 mag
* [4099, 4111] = 0.382 mag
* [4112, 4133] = 0.121 mag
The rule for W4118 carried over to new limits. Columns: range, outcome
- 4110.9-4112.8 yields 13.8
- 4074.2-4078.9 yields 17.8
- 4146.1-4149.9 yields 19.6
